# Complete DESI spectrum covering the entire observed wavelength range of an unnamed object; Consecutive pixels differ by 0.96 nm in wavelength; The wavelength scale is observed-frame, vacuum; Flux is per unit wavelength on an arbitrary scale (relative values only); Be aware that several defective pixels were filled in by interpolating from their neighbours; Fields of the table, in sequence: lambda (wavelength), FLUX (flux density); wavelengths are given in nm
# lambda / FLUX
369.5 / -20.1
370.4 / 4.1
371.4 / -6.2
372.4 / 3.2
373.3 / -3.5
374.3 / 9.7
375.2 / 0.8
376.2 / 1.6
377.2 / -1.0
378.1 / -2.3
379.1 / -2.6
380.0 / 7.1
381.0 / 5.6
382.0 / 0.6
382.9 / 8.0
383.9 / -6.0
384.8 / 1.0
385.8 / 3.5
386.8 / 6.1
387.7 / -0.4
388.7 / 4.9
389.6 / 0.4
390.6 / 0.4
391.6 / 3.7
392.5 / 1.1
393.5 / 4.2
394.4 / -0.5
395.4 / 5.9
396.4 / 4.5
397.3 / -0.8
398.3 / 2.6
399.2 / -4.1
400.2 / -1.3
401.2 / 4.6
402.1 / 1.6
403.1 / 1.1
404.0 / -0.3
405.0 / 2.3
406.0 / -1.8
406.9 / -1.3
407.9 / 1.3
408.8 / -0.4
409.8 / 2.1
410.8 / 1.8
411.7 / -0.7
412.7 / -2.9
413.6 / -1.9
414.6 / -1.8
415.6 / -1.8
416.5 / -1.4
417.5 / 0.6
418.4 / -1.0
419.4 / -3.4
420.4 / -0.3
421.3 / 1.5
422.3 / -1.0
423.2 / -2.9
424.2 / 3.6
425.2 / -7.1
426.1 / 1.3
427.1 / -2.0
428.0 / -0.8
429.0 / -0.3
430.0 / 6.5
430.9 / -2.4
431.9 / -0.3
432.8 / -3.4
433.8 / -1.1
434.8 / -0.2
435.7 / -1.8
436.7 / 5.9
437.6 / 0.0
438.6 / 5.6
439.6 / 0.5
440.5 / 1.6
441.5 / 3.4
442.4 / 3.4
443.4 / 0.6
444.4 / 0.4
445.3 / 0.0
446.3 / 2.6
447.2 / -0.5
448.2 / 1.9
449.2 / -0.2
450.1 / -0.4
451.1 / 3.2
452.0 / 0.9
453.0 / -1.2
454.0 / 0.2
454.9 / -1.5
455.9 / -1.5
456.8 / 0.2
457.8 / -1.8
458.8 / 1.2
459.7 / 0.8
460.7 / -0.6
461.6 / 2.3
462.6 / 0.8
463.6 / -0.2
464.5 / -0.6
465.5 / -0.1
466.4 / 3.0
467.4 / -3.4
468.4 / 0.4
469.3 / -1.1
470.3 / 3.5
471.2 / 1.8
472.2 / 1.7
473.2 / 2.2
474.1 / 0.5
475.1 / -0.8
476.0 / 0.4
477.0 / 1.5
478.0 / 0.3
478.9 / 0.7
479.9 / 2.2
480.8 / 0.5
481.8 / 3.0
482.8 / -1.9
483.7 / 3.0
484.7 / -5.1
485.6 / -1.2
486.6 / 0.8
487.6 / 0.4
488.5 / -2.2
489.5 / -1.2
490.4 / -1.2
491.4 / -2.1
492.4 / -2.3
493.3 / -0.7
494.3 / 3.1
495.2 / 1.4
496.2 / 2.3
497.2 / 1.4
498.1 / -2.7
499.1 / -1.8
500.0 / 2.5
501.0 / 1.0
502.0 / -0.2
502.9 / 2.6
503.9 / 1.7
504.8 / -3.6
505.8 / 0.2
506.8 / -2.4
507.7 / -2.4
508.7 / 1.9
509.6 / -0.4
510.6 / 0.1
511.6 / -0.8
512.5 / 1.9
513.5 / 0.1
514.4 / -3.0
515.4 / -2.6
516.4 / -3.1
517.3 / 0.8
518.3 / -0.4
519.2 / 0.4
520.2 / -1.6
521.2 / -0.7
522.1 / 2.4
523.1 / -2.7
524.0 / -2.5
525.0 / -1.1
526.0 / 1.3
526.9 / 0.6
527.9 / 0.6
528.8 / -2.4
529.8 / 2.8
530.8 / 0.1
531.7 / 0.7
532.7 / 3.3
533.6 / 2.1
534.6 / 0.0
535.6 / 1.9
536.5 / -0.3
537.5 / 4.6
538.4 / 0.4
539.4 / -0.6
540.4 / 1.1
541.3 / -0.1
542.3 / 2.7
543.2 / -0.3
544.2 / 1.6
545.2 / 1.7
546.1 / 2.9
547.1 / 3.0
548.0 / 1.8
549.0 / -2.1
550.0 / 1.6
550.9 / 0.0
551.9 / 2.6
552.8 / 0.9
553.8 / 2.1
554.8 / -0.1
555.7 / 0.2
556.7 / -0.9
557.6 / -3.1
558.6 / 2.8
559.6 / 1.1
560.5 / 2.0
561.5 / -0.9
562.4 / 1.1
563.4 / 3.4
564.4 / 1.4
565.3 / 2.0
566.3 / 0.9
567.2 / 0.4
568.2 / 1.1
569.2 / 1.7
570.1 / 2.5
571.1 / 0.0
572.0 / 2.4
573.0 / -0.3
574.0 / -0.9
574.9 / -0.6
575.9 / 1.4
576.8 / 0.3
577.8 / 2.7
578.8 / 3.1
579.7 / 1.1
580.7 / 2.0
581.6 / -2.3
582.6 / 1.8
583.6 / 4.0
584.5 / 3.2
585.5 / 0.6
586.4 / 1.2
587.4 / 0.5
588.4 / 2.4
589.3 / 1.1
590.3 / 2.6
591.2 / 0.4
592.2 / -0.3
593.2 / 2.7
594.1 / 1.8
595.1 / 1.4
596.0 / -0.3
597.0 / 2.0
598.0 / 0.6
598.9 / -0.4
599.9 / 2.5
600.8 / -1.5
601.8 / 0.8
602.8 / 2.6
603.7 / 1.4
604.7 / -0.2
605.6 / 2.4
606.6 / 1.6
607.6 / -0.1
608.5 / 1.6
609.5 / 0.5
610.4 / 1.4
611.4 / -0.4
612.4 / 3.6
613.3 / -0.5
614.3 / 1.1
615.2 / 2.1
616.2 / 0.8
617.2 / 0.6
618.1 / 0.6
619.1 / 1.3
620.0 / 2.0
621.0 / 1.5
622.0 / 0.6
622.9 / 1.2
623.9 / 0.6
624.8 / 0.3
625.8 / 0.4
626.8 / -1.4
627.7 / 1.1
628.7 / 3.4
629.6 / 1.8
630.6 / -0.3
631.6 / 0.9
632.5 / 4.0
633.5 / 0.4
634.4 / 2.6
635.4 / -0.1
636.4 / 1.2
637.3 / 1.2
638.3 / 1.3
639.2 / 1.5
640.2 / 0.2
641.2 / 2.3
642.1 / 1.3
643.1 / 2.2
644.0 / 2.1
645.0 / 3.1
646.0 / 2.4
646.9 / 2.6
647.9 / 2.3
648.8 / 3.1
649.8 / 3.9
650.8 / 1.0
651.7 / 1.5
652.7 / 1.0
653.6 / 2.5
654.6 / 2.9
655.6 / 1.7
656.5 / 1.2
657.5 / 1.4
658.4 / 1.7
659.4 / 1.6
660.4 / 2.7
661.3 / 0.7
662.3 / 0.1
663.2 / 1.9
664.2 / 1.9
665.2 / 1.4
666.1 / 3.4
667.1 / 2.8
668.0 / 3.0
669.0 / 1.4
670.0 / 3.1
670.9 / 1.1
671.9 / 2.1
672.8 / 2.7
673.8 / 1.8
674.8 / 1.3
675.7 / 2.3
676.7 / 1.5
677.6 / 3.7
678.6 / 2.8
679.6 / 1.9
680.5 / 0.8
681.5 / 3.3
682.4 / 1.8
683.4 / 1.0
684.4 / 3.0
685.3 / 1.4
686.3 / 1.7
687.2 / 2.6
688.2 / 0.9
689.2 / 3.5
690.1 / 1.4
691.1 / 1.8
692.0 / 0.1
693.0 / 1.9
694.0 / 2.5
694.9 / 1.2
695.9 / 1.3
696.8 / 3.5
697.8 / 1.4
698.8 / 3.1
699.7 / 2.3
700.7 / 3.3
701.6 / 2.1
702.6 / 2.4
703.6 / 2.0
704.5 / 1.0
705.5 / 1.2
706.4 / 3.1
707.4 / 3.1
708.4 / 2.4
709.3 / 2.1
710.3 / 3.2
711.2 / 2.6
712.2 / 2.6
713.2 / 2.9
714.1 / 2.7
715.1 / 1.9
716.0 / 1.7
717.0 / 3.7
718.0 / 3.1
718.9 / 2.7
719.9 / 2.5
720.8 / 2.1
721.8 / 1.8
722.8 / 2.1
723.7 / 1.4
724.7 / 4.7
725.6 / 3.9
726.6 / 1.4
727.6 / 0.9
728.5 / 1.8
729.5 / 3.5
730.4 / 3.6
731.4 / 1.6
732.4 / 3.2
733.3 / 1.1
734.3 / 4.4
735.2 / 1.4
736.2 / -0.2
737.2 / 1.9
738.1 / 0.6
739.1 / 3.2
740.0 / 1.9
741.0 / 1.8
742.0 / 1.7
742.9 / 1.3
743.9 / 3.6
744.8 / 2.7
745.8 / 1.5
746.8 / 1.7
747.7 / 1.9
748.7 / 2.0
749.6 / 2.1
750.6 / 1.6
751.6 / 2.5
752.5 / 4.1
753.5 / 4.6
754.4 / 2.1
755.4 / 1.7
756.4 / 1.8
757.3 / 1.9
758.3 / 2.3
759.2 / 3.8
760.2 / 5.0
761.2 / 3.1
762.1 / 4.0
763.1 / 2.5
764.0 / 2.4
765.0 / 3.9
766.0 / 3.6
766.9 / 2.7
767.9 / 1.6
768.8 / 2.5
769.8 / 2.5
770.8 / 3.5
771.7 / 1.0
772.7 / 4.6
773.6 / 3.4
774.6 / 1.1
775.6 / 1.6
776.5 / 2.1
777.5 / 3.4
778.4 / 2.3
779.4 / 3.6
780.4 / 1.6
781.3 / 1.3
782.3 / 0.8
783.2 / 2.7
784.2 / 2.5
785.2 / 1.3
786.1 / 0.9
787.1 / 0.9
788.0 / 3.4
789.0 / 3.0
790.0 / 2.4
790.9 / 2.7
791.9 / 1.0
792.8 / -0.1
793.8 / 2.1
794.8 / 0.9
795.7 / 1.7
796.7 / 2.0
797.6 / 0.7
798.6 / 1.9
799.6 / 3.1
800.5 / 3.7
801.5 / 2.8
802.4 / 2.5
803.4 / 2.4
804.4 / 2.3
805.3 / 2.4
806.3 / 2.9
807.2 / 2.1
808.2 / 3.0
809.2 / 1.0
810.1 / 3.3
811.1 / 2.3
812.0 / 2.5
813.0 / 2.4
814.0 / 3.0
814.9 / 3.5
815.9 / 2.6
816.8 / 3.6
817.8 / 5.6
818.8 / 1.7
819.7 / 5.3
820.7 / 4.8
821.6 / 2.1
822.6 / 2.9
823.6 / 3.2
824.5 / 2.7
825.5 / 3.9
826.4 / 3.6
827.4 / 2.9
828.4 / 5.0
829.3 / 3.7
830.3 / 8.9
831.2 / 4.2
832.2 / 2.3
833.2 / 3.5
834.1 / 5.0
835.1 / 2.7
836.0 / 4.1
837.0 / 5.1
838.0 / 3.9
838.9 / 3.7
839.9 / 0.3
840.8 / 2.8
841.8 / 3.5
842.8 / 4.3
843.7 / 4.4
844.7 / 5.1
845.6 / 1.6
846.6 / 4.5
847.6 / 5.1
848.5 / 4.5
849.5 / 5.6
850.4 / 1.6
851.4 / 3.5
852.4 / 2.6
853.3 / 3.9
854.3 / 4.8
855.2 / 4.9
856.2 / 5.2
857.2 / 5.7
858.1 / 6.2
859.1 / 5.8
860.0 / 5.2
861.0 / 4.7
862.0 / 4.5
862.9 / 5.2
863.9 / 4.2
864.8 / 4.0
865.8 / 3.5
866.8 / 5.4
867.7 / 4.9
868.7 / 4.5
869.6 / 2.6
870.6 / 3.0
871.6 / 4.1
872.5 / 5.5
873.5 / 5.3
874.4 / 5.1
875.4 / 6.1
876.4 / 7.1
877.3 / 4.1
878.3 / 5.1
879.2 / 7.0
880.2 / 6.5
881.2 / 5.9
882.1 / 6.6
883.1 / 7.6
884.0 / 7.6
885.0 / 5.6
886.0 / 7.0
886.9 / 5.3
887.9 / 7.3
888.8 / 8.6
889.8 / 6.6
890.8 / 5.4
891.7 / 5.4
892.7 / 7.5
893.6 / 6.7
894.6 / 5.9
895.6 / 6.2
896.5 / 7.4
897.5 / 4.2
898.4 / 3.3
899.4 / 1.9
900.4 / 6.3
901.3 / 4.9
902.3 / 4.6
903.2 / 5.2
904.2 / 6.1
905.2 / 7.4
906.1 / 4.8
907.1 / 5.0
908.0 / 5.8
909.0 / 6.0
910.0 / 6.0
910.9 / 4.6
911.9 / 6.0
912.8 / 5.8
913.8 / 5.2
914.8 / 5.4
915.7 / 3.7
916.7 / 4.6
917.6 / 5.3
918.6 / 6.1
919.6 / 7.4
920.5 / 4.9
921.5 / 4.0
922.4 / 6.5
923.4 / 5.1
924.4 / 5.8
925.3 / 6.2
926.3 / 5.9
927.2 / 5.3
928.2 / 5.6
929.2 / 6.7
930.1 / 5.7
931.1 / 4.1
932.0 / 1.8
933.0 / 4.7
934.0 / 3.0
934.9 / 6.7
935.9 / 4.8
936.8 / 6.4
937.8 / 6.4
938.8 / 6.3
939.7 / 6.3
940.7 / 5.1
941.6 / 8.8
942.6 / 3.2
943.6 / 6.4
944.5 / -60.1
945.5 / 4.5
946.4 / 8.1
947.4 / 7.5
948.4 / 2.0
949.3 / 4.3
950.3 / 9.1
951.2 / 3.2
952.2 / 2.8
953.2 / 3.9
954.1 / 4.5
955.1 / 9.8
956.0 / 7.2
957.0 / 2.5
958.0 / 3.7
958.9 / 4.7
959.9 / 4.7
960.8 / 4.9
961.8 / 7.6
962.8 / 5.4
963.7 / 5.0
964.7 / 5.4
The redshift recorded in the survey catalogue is 1.192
